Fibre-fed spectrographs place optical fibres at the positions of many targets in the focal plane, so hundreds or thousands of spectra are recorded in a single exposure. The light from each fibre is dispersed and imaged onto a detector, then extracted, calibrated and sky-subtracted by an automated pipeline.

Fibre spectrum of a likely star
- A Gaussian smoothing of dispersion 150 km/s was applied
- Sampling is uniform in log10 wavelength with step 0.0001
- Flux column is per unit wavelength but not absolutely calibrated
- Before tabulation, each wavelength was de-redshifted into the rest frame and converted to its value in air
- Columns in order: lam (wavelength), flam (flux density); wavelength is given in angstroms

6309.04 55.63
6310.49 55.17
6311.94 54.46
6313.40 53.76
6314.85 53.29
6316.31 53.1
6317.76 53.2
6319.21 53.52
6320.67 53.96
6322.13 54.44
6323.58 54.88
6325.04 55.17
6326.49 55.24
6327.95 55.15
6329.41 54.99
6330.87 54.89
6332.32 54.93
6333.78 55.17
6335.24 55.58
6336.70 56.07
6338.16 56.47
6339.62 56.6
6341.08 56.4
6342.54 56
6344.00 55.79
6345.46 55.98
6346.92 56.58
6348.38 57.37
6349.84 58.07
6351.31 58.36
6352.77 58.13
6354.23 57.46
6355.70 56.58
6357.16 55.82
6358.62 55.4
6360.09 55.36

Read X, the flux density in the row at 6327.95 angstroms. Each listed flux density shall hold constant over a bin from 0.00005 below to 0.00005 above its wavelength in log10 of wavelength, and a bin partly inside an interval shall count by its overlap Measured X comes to 55.15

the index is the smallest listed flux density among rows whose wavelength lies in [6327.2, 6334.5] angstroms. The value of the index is 54.89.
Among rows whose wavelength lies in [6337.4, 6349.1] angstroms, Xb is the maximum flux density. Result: 57.37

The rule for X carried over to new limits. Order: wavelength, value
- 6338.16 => 56.47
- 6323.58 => 54.88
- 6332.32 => 54.93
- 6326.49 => 55.24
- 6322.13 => 54.44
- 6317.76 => 53.2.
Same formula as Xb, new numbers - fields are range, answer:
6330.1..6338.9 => 56.47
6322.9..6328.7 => 55.24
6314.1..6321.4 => 53.96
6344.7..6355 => 58.36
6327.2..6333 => 55.15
